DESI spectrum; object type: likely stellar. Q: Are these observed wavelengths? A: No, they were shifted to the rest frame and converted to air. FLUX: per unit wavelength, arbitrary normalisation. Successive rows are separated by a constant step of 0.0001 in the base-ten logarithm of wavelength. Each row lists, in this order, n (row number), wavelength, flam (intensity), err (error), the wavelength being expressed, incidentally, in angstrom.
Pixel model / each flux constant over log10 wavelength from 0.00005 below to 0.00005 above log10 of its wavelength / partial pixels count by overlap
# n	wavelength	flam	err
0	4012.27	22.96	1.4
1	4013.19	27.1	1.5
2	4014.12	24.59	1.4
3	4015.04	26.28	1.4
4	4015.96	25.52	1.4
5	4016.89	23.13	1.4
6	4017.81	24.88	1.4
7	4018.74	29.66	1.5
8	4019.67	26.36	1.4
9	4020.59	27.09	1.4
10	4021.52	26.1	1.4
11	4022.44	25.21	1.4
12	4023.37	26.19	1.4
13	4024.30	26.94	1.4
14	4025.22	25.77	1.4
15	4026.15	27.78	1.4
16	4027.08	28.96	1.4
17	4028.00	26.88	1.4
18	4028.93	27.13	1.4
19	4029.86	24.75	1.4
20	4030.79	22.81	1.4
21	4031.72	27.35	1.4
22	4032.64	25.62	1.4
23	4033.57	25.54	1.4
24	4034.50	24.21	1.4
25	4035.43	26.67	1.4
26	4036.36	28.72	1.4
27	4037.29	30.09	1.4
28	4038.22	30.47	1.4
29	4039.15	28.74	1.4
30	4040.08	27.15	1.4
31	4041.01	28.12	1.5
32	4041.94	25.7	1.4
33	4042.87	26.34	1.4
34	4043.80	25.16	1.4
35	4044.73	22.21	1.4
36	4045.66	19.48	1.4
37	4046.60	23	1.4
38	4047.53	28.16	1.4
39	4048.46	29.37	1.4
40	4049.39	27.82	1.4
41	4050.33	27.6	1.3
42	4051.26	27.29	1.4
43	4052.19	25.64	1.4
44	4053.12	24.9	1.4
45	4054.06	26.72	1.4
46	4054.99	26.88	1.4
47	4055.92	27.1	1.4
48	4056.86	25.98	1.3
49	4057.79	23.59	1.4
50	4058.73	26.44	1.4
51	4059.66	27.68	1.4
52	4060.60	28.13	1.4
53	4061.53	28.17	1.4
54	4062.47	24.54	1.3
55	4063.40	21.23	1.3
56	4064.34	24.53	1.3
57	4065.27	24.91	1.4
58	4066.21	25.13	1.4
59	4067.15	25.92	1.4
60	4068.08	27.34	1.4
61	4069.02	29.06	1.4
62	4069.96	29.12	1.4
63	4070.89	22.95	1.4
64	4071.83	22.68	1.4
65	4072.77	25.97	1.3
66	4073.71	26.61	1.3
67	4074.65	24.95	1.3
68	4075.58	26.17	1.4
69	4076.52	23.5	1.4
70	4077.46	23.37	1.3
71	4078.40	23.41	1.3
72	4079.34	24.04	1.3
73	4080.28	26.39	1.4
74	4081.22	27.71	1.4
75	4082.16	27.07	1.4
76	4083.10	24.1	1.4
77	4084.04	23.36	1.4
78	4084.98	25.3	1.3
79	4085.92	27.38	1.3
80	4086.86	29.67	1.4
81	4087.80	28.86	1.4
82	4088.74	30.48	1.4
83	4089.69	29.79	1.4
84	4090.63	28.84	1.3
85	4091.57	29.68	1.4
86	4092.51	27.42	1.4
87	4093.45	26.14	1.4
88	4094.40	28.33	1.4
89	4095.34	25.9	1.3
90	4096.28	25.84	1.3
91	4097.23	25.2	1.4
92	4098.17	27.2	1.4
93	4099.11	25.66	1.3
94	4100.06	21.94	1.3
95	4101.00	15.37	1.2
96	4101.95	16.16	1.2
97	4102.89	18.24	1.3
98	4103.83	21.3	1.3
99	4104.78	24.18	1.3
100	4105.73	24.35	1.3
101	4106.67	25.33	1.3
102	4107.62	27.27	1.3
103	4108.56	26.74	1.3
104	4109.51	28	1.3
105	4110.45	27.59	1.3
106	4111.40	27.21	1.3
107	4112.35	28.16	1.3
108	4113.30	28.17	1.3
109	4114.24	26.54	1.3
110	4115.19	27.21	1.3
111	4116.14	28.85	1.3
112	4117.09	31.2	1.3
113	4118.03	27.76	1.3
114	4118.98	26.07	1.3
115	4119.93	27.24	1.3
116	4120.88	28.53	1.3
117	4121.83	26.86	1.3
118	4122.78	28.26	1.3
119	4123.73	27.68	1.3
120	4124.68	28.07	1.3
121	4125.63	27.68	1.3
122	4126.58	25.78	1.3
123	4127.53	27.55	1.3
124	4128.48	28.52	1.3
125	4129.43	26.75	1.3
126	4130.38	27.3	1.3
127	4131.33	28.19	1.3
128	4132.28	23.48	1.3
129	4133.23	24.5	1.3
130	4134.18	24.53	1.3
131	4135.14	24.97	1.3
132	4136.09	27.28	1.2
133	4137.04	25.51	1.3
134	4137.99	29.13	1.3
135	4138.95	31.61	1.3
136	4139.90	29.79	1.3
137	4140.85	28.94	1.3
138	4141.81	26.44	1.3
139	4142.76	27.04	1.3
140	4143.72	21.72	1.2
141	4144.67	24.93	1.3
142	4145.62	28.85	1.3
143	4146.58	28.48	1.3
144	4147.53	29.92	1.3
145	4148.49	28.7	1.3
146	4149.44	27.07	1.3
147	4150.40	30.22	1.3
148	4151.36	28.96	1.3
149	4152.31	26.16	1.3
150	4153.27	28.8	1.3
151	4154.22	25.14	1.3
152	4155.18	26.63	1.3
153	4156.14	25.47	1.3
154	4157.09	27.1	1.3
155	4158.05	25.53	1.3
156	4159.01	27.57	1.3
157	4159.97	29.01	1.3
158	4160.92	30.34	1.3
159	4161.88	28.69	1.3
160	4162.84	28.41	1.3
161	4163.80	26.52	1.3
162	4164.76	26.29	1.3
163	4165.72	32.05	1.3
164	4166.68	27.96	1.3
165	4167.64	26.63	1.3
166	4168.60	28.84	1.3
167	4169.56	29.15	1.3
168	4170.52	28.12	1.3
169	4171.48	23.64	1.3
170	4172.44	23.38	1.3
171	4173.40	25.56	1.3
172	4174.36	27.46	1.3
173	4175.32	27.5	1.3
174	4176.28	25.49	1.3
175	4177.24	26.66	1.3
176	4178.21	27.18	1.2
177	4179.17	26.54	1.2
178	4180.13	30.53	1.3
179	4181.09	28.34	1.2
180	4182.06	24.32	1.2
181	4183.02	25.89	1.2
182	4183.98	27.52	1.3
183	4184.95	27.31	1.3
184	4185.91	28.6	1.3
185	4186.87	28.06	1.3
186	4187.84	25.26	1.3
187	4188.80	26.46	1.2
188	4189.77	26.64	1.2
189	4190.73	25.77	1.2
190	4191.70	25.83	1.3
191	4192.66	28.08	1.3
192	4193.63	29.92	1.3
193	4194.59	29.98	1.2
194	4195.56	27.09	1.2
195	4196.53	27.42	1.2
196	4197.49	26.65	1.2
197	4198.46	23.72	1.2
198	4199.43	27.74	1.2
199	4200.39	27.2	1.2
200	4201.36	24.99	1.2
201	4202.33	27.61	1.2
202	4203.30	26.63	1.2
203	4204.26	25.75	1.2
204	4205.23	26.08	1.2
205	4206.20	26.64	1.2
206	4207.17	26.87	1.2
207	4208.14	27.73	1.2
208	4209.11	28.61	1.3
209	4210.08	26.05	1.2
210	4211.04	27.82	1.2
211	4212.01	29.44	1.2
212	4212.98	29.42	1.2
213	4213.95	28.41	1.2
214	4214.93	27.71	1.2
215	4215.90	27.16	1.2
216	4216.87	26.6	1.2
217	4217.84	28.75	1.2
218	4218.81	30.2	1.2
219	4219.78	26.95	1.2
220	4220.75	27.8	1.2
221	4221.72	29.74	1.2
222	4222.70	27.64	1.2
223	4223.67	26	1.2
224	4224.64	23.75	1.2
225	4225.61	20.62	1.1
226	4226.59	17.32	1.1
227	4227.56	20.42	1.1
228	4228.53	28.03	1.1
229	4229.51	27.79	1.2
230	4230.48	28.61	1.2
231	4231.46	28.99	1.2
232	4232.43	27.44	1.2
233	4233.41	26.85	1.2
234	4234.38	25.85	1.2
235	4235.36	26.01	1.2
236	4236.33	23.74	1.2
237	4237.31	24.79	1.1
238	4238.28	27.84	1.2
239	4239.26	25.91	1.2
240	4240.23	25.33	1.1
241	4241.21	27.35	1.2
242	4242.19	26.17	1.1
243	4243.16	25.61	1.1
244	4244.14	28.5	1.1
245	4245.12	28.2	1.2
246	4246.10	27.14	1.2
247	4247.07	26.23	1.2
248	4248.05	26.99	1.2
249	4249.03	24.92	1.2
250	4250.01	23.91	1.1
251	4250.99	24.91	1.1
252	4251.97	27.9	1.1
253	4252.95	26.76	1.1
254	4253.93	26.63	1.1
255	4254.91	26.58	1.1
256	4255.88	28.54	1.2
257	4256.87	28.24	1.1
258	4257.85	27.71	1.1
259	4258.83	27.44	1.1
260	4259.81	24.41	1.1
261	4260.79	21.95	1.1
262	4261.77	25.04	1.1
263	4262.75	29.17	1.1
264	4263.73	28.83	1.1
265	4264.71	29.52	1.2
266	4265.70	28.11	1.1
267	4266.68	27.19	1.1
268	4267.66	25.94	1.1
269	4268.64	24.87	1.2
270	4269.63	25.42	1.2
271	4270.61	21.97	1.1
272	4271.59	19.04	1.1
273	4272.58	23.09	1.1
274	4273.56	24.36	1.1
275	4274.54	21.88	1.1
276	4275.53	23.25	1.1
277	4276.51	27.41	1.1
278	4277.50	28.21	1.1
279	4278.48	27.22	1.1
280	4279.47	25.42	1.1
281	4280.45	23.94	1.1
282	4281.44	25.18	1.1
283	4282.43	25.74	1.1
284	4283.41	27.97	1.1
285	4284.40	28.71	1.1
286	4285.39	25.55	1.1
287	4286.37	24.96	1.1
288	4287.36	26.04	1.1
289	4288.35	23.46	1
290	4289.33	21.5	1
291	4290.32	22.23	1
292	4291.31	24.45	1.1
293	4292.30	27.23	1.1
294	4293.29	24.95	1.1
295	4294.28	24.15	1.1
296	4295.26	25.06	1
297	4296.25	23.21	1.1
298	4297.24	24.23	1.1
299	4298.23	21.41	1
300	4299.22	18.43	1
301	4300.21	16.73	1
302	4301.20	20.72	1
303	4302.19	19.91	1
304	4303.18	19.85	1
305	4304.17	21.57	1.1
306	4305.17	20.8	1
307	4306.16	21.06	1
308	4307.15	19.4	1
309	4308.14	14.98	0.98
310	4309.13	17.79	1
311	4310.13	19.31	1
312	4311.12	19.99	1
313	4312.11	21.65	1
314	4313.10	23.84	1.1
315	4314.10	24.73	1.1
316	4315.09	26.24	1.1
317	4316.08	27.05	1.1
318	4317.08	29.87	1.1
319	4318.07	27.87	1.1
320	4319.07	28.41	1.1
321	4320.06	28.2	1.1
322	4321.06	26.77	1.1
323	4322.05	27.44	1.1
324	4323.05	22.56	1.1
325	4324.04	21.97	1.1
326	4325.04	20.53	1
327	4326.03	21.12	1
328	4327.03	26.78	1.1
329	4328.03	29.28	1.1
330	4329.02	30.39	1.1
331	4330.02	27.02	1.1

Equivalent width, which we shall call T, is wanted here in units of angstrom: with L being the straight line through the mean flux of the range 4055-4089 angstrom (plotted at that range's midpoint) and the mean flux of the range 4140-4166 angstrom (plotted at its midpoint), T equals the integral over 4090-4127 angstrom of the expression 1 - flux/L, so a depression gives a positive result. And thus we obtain 0.8 angstrom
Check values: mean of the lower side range 25.9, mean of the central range 26.1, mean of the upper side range 27.6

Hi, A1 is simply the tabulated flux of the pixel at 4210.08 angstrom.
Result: 26.05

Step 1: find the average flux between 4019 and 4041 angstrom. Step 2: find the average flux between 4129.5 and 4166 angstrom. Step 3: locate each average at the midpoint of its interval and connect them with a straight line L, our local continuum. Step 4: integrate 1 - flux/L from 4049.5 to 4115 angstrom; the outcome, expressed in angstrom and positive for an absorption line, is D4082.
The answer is 3.1 angstrom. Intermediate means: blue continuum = 26.9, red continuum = 27.4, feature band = 25.8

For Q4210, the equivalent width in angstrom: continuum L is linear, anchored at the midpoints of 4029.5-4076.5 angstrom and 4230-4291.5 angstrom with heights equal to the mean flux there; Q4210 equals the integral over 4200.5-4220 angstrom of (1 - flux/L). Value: -1.1 angstrom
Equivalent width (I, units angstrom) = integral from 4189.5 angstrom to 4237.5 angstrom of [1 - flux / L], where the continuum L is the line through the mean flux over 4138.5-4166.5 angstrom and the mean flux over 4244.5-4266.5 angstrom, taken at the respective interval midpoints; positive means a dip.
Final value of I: 0.8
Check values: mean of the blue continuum 27.8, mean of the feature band 26.7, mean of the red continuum 26.8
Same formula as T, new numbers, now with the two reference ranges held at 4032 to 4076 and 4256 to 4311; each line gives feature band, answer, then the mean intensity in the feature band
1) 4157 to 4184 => -2.5 angstrom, 27.3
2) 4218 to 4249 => -2.3 angstrom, 26.3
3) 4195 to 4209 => -1.1 angstrom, 26.6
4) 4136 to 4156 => -1.9 angstrom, 27.6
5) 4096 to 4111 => 1.1 angstrom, 23.8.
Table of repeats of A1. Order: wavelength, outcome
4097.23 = 25.2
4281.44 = 25.18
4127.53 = 27.55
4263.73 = 28.83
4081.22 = 27.71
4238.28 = 27.84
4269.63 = 25.42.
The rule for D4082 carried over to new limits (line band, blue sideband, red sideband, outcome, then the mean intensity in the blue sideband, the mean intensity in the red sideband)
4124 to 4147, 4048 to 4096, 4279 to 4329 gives -1.2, 26.4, 23.7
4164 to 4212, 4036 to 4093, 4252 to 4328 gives -3.4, 26.4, 24.4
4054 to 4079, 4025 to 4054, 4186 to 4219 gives 0.9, 26.4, 27.3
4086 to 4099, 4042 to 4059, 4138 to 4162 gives -0.6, 25.7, 27.7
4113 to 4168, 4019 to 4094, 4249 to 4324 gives -4.0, 26.3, 24.5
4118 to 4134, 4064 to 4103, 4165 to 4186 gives -0.4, 25.6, 27.2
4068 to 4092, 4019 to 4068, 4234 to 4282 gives -0.2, 26.3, 25.9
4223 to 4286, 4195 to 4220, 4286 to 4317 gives -2.9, 27.3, 22.2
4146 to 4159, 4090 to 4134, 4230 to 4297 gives -0.7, 26.2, 25.8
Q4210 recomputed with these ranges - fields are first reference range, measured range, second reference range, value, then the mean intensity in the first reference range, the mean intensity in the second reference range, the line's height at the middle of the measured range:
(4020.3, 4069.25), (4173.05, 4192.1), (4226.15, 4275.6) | -0.61 angstrom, 26.3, 25.9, 26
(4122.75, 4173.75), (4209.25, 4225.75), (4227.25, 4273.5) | -0.56 angstrom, 27.3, 26.2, 26.6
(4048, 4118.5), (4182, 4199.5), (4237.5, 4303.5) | -1.01 angstrom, 26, 25.2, 25.5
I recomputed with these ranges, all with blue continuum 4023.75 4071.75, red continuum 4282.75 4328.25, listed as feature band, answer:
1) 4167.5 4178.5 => -0.76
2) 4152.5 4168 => -1.59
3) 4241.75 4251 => -0.85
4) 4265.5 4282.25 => -0.71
